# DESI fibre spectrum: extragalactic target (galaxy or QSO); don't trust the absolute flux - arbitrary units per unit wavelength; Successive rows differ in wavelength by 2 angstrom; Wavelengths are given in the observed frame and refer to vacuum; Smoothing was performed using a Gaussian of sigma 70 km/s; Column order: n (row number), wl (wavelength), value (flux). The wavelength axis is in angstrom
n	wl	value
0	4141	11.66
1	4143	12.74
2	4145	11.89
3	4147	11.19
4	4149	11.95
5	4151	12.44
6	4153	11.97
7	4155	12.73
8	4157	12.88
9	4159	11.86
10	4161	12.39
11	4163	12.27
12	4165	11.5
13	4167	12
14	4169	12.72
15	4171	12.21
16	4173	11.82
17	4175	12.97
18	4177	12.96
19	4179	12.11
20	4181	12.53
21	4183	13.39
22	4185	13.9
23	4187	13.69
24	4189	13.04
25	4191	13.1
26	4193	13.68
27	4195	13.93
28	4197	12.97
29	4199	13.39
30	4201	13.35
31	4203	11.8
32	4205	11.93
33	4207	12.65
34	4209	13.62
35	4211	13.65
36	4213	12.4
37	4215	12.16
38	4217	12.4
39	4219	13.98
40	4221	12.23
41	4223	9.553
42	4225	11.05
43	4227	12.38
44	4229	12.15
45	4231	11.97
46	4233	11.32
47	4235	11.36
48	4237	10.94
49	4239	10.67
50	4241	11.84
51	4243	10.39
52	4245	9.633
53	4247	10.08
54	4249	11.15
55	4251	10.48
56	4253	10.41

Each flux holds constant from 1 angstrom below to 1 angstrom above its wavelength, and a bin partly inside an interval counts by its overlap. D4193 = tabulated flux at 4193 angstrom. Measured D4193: 13.68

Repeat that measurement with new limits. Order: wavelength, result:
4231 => 11.97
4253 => 10.41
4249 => 11.15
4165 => 11.5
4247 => 10.08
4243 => 10.39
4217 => 12.4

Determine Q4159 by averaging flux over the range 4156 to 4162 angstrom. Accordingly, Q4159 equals 12.4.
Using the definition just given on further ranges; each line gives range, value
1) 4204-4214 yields 12.8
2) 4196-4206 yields 12.7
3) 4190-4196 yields 13.6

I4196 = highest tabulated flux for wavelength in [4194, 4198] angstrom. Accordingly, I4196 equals 13.93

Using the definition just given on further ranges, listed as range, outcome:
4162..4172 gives 12.72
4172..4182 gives 12.97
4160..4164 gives 12.39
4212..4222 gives 13.98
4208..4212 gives 13.65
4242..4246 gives 10.39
